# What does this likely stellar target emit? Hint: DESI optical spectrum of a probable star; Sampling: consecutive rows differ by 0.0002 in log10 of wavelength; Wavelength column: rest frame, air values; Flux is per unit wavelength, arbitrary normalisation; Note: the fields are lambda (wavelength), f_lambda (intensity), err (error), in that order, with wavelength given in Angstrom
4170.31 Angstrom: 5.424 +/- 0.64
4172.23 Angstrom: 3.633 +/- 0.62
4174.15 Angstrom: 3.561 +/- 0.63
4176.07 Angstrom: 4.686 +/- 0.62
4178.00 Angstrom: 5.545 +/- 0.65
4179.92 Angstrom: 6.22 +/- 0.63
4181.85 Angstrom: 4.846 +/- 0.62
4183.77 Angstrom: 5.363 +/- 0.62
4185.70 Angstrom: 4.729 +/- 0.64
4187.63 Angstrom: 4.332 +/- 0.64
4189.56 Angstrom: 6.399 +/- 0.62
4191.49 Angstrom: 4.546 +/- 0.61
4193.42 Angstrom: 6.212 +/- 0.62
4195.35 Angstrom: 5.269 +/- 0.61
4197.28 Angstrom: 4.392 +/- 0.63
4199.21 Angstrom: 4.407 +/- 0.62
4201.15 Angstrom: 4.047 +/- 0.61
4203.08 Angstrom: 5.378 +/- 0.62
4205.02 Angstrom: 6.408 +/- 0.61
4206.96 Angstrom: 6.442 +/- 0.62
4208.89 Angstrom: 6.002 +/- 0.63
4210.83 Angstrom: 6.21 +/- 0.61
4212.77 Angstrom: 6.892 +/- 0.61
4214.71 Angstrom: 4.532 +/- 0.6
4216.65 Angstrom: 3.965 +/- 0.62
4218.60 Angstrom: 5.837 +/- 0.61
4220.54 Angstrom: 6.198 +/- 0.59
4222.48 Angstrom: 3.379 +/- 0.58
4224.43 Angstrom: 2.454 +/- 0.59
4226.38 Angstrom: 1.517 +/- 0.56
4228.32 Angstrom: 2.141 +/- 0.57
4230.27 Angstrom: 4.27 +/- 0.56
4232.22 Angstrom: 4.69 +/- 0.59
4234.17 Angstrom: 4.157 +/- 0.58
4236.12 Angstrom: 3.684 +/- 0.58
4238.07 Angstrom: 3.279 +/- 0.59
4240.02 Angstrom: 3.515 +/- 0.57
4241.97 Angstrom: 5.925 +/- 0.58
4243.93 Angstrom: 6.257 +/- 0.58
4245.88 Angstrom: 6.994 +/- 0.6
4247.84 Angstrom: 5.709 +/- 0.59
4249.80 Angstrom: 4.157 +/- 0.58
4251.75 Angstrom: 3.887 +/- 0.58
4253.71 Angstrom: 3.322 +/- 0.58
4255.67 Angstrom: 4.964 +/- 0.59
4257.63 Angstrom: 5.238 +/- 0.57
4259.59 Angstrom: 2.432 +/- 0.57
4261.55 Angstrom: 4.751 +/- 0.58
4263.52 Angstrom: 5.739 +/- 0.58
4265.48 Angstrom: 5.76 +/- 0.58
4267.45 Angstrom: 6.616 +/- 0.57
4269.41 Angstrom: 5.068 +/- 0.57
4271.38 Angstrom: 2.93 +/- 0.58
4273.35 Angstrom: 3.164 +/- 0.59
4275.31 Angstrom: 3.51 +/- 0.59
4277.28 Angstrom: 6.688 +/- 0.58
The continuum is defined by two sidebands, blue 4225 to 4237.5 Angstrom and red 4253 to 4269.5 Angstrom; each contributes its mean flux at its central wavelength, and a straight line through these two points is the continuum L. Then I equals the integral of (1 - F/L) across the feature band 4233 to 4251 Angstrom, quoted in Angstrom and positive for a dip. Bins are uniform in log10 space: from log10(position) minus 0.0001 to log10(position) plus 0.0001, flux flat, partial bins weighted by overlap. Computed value -4.1 Angstrom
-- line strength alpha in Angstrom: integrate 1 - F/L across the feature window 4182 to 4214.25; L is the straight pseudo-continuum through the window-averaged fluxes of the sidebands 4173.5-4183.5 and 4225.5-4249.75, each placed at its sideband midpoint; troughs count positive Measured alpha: -4.08 Angstrom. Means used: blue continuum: 5.04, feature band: 5.41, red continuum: 4.35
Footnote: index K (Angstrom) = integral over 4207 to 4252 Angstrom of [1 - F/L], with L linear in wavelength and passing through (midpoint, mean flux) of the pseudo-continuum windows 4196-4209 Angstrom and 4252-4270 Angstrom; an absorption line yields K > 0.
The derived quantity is 3.7 Angstrom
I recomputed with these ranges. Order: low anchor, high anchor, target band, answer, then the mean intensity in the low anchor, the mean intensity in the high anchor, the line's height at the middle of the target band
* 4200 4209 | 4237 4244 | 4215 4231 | 4.20 Angstrom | 5.6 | 4.53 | 5.05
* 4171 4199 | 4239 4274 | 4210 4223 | -1.17 Angstrom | 4.97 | 4.81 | 4.9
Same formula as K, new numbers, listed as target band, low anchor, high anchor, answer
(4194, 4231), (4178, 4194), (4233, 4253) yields 2.4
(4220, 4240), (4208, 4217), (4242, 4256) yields 6.9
